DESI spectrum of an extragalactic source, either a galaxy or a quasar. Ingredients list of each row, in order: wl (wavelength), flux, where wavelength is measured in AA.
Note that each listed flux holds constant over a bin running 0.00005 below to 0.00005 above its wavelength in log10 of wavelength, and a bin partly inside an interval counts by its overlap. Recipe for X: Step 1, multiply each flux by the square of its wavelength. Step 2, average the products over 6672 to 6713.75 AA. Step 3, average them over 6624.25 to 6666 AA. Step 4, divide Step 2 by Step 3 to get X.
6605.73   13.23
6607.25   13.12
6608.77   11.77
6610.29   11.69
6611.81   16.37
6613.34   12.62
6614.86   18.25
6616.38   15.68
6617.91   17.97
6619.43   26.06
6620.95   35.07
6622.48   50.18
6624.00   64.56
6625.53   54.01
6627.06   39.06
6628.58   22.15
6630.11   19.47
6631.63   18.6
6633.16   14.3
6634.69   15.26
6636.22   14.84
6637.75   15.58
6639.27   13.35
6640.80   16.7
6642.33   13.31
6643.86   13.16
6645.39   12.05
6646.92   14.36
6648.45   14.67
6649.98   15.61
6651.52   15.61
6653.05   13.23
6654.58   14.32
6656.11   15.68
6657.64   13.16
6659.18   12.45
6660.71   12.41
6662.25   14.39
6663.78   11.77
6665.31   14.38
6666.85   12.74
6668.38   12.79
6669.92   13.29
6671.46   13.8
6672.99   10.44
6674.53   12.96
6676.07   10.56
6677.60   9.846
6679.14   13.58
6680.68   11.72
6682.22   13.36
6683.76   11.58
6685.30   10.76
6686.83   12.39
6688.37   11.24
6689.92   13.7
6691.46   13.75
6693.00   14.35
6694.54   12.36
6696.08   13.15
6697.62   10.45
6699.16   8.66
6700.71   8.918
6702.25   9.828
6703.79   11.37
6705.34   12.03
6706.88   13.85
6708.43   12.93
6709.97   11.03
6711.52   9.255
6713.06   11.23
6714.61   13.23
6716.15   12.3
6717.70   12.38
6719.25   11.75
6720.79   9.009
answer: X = 0.67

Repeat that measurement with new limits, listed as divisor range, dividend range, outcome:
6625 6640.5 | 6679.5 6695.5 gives 0.58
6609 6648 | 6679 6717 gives 0.54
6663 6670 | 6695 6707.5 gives 0.86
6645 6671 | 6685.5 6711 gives 0.87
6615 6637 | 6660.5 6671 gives 0.46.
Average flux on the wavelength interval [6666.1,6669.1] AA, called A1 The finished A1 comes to 12.8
